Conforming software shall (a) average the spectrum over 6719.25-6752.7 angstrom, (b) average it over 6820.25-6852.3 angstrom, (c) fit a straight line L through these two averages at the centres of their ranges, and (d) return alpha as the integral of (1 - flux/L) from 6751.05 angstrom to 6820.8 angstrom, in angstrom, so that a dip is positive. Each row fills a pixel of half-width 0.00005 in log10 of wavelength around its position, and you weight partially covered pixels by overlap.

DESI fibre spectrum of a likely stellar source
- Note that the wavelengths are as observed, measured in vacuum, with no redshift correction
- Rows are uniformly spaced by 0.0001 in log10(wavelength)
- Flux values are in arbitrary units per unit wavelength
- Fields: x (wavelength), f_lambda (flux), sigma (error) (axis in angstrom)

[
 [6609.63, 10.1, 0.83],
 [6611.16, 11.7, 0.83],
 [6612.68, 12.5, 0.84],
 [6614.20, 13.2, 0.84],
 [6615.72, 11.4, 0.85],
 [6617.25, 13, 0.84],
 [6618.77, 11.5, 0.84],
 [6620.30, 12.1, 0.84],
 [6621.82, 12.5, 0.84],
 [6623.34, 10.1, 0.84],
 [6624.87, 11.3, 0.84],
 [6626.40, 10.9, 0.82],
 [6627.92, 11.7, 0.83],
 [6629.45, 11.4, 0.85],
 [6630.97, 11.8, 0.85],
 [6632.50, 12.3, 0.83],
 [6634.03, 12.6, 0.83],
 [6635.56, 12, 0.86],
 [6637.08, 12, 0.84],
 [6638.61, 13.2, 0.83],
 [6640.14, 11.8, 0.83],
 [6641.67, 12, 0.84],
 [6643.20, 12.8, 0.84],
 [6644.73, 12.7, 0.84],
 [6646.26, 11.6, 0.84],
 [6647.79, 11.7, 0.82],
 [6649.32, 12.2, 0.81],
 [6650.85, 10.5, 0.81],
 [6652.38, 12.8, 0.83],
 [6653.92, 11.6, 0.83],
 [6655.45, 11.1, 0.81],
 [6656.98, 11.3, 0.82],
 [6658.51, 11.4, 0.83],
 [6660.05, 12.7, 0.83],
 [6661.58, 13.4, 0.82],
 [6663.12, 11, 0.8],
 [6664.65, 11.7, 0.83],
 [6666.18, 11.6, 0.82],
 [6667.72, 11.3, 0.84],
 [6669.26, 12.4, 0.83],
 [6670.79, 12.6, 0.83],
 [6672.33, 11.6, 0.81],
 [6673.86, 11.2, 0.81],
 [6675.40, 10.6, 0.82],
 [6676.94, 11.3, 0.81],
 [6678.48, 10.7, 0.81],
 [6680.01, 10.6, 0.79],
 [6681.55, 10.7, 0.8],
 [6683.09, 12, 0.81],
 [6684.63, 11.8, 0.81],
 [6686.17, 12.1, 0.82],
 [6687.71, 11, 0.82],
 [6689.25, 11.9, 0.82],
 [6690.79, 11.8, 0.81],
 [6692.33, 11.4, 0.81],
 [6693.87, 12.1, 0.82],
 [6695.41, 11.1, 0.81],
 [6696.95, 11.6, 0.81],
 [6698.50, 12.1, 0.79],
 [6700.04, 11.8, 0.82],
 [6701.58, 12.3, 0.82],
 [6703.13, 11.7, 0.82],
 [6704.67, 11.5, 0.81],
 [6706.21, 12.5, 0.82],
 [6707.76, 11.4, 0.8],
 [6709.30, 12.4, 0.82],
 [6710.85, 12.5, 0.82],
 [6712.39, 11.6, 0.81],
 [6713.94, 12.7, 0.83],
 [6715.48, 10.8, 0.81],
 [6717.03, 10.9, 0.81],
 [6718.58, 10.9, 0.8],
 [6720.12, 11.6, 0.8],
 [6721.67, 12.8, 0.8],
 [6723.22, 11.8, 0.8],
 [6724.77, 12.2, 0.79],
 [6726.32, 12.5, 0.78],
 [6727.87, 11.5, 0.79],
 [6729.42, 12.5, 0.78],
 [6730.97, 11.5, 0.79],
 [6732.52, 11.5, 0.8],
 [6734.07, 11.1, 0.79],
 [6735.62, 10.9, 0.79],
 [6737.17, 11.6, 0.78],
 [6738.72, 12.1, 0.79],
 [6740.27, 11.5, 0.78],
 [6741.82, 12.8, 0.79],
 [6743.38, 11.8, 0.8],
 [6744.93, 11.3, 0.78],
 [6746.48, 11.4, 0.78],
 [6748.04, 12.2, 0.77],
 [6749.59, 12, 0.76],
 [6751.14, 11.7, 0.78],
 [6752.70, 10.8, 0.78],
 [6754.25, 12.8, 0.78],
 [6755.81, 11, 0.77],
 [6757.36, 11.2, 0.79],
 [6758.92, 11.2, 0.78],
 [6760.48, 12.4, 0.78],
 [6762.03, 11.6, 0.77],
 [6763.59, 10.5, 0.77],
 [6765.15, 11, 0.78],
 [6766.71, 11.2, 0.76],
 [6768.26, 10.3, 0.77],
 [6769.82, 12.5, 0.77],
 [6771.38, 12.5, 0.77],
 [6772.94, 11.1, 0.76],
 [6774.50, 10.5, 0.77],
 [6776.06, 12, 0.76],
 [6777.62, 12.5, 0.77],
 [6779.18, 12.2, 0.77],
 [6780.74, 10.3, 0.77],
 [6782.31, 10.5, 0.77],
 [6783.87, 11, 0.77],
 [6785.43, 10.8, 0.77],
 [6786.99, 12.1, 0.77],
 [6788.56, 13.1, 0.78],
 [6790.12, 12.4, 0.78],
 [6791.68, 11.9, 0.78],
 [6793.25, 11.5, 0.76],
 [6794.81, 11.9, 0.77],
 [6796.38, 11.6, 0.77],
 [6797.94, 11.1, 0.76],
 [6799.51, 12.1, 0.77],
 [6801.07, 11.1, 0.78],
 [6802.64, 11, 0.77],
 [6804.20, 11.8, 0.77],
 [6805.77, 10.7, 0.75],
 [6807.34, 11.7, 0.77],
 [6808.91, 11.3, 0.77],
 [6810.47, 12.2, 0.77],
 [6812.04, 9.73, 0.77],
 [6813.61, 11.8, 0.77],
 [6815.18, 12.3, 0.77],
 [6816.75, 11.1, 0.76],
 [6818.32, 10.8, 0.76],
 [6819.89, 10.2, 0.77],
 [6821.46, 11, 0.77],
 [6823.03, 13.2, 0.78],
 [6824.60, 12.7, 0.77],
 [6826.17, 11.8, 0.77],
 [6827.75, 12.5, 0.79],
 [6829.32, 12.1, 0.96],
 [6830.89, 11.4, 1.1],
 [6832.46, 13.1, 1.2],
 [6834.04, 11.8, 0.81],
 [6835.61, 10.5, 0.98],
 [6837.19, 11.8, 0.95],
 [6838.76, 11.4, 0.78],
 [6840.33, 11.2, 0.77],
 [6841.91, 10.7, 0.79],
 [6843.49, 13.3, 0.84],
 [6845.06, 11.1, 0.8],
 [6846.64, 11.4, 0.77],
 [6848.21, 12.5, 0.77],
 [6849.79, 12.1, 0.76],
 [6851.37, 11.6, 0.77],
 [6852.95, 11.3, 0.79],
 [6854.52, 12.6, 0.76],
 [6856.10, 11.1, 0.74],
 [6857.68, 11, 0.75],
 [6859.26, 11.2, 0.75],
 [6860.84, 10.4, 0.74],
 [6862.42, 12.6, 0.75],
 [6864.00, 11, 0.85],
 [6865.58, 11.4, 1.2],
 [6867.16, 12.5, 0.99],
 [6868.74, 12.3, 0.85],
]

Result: 2.2 angstrom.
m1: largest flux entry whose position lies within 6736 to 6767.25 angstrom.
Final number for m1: 12.8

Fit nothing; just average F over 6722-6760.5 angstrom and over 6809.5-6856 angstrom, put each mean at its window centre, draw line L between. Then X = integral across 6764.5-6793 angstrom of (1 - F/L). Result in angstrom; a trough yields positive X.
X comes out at 0.4 angstrom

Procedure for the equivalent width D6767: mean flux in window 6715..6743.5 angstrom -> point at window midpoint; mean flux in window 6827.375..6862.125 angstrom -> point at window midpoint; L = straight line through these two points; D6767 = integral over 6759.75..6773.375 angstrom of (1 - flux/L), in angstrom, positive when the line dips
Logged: 0.3 angstrom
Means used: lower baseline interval 11.7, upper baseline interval 11.6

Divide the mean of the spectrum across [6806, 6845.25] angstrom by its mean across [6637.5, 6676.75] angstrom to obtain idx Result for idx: 1.0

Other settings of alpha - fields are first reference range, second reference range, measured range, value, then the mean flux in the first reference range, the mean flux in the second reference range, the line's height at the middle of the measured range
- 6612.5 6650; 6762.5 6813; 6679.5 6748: -0.1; 12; 11.4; 11.7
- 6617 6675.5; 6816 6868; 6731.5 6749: 0.1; 11.9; 11.7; 11.8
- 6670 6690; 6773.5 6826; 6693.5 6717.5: -0.8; 11.4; 11.5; 11.4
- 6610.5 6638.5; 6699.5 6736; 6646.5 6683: 0.9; 11.9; 11.8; 11.9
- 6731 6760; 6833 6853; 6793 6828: 0.3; 11.6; 11.6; 11.6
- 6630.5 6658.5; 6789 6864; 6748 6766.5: 0.4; 12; 11.6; 11.8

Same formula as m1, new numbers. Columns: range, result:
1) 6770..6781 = 12.5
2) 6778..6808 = 13.1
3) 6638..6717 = 13.4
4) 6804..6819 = 12.3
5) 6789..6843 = 13.2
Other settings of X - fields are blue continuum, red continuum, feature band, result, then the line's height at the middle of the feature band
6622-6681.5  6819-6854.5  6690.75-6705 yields -0.01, 11.7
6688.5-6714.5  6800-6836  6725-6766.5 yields 0.51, 11.8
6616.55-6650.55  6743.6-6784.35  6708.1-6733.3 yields -0.50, 11.6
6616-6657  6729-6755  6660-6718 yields 0.60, 11.8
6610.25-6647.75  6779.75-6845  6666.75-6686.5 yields 0.73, 11.9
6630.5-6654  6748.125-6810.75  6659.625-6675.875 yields 0.24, 12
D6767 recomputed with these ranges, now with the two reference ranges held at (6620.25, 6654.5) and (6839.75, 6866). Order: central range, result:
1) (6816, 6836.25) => -0.2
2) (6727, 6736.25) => 0.2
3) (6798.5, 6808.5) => 0.2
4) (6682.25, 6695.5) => 0.1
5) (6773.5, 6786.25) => 0.5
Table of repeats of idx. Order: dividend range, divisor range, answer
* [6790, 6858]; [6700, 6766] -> 0.99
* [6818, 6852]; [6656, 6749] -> 1.00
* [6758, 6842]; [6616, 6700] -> 0.98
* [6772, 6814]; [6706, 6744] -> 0.97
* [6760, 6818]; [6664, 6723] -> 0.99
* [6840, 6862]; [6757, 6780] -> 1.00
